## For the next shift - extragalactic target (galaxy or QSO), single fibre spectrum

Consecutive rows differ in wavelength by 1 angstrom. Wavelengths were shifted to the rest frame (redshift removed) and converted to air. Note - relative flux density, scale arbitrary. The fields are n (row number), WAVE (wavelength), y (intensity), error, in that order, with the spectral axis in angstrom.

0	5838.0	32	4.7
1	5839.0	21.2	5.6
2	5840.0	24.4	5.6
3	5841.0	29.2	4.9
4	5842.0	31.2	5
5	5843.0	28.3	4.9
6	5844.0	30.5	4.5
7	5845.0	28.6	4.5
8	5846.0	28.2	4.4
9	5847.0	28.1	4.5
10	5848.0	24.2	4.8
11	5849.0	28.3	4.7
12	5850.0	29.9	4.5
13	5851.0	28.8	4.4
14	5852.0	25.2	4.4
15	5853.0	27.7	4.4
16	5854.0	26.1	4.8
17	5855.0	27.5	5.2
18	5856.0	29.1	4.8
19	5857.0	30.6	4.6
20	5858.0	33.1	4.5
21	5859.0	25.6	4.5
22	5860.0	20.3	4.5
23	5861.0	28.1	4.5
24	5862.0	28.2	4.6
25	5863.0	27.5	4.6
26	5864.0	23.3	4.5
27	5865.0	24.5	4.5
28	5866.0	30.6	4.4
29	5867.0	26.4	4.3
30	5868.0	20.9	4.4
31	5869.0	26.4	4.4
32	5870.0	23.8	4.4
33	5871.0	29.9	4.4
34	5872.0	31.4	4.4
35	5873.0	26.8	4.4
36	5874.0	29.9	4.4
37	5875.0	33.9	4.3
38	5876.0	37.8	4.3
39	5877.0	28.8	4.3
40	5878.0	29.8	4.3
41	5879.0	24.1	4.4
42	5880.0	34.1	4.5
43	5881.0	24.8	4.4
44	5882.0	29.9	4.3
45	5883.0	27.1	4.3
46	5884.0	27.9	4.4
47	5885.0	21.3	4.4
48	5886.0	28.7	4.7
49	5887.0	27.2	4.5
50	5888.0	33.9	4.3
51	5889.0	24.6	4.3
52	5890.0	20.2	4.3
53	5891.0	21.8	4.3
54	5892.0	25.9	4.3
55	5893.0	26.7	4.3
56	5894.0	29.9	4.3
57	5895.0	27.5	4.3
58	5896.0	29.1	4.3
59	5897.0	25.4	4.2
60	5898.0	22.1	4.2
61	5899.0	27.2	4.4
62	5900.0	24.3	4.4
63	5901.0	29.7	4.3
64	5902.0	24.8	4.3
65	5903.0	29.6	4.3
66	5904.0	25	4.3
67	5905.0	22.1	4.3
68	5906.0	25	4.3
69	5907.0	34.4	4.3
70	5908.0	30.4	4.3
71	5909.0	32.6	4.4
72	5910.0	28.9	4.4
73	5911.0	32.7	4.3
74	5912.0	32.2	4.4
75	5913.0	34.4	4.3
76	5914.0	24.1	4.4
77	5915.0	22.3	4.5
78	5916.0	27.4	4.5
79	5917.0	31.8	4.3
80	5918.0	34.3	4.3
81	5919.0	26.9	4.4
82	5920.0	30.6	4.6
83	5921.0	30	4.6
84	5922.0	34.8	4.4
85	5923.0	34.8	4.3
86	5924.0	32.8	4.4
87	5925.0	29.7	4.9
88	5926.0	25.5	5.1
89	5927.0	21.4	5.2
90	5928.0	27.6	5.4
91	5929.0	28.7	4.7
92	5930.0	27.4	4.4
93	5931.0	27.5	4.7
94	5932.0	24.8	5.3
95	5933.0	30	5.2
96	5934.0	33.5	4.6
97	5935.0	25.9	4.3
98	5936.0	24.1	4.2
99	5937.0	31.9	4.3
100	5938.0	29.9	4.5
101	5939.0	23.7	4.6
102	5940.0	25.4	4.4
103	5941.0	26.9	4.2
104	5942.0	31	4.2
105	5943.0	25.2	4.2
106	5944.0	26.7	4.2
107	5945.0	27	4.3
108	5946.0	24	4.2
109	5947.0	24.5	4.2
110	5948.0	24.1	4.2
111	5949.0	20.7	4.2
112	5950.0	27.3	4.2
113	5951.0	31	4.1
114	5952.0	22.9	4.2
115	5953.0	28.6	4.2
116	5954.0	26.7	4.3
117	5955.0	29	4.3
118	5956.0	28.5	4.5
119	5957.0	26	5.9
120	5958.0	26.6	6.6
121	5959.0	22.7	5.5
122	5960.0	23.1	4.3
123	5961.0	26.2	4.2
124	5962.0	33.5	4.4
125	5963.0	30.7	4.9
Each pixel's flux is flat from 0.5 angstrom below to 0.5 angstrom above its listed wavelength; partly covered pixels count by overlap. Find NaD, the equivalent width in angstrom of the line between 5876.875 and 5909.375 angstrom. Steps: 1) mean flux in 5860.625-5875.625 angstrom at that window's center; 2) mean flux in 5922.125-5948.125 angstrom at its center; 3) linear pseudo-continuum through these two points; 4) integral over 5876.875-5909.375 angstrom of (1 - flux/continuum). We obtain 0.5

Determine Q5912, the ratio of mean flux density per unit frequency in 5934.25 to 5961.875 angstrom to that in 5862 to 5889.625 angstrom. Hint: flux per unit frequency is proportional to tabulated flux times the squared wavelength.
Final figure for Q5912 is 0.97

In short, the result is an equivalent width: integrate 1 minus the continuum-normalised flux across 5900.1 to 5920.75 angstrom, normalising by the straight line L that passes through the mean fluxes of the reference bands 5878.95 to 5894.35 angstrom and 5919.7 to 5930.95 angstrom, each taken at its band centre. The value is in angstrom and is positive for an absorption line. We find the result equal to -0.39 angstrom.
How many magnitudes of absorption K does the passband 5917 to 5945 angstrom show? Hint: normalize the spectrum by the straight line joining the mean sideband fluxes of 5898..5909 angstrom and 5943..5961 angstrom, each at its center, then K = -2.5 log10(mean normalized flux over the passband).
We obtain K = -0.08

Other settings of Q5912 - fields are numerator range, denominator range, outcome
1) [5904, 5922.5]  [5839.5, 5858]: 1.07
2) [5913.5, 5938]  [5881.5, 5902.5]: 1.10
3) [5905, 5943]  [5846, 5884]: 1.06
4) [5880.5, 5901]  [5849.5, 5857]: 0.96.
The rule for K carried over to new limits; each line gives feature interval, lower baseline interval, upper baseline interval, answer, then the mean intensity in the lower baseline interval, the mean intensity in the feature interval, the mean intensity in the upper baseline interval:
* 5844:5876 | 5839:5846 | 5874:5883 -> 0.054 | 28.1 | 27.7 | 30.2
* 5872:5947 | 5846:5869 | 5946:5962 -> -0.064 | 27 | 28.1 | 26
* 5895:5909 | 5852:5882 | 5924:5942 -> 0.026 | 28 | 27.1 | 27.5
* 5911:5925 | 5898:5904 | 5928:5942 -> -0.127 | 26.5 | 30.5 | 27.8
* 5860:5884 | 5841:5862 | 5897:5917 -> -0.002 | 28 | 28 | 27.9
